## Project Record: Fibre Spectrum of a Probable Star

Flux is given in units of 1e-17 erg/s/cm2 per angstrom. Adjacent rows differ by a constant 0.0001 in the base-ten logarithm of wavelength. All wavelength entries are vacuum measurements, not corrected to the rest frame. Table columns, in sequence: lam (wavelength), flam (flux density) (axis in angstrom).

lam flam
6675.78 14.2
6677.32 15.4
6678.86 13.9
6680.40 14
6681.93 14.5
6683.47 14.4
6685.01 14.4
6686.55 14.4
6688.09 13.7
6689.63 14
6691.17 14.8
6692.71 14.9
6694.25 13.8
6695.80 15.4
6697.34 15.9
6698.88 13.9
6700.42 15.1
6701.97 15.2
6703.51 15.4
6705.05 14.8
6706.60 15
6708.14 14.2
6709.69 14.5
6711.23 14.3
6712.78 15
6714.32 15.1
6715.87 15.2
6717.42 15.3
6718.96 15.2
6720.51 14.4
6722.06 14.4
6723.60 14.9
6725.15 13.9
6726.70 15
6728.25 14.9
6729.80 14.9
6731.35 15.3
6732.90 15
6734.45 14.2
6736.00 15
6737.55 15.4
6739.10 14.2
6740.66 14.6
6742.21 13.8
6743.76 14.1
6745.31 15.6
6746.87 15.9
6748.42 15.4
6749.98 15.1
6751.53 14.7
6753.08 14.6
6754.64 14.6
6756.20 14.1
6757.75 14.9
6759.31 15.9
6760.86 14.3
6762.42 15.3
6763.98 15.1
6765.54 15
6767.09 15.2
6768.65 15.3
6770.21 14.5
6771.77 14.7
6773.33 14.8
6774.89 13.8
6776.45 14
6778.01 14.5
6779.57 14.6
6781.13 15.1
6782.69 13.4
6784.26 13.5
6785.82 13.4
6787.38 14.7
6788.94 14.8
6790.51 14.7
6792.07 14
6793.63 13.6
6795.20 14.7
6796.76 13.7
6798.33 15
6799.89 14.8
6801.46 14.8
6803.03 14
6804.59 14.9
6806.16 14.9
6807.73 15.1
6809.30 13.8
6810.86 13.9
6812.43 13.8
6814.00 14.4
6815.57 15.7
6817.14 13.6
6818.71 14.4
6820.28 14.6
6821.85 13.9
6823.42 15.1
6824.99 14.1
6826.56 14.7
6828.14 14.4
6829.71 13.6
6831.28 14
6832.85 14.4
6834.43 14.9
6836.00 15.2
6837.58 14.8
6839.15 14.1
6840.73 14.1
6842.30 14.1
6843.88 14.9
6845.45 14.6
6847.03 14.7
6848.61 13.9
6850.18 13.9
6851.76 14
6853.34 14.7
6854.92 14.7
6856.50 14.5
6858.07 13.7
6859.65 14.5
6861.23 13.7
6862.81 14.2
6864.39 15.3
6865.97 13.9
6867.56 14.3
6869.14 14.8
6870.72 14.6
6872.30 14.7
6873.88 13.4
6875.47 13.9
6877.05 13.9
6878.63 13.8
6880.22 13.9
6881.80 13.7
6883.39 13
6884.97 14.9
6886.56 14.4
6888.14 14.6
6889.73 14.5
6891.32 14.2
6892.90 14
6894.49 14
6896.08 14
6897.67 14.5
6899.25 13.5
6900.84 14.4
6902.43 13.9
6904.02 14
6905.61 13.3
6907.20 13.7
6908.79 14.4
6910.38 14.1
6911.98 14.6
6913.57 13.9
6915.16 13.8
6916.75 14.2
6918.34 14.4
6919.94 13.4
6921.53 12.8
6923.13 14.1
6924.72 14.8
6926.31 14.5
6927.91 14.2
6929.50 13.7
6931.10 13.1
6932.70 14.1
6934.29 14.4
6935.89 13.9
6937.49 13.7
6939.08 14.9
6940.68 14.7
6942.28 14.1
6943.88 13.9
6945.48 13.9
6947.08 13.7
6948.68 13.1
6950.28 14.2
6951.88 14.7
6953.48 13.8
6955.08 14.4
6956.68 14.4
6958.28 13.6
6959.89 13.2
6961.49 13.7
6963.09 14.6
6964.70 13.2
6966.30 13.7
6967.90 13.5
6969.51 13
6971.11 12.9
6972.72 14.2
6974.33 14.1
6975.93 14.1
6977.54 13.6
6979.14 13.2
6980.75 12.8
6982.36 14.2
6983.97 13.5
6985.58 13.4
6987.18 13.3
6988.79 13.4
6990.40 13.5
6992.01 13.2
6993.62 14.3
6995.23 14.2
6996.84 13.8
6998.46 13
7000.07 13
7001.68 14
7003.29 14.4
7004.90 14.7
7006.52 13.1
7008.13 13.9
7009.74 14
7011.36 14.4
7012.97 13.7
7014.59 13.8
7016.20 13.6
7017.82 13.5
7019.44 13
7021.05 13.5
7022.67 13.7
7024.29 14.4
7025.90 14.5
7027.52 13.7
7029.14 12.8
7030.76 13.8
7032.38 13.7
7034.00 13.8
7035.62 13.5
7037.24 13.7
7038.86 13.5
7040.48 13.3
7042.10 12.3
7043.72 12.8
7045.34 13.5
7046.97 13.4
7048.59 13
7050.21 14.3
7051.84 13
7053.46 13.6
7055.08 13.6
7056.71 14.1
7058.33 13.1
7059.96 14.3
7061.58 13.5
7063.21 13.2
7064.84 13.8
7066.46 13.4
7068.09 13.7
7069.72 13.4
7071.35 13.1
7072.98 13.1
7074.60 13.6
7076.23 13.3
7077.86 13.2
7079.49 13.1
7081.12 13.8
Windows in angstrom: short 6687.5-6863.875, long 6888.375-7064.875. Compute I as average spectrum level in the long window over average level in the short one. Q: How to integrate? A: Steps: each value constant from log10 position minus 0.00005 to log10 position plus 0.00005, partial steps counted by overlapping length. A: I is 0.9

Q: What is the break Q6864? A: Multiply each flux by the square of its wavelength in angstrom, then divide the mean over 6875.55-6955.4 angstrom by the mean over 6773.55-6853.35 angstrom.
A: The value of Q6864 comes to 1.01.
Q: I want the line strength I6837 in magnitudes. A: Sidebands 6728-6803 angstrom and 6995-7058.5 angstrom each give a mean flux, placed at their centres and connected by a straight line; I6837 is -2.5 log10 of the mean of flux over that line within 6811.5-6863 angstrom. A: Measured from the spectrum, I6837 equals 0.000 mag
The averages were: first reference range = 14.6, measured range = 14.4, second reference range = 13.6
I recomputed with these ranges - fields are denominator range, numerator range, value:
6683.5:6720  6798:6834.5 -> 0.98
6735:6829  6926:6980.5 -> 0.95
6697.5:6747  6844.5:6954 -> 0.95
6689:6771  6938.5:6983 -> 0.93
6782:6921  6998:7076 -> 0.95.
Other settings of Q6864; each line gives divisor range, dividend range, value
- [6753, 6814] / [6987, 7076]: 1.01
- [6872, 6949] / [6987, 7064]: 1.00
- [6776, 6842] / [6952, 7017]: 1.00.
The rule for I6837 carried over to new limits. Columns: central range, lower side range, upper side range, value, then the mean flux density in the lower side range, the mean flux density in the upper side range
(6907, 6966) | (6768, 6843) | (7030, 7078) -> -0.01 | 14.4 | 13.5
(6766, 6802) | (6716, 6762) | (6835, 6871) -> 0.02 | 14.8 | 14.4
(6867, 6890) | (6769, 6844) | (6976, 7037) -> 0.00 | 14.4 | 13.7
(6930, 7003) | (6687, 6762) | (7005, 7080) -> 0.01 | 14.8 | 13.5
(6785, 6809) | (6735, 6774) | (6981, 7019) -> 0.02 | 14.9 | 13.7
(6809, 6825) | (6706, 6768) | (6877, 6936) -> 0.01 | 14.8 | 14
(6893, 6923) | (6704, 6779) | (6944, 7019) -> 0.01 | 14.8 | 13.7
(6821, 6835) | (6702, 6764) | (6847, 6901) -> 0.00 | 14.8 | 14.2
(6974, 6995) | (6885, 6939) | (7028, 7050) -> 0.00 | 14.1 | 13.3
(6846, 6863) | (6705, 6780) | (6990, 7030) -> 0.01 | 14.8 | 13.7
